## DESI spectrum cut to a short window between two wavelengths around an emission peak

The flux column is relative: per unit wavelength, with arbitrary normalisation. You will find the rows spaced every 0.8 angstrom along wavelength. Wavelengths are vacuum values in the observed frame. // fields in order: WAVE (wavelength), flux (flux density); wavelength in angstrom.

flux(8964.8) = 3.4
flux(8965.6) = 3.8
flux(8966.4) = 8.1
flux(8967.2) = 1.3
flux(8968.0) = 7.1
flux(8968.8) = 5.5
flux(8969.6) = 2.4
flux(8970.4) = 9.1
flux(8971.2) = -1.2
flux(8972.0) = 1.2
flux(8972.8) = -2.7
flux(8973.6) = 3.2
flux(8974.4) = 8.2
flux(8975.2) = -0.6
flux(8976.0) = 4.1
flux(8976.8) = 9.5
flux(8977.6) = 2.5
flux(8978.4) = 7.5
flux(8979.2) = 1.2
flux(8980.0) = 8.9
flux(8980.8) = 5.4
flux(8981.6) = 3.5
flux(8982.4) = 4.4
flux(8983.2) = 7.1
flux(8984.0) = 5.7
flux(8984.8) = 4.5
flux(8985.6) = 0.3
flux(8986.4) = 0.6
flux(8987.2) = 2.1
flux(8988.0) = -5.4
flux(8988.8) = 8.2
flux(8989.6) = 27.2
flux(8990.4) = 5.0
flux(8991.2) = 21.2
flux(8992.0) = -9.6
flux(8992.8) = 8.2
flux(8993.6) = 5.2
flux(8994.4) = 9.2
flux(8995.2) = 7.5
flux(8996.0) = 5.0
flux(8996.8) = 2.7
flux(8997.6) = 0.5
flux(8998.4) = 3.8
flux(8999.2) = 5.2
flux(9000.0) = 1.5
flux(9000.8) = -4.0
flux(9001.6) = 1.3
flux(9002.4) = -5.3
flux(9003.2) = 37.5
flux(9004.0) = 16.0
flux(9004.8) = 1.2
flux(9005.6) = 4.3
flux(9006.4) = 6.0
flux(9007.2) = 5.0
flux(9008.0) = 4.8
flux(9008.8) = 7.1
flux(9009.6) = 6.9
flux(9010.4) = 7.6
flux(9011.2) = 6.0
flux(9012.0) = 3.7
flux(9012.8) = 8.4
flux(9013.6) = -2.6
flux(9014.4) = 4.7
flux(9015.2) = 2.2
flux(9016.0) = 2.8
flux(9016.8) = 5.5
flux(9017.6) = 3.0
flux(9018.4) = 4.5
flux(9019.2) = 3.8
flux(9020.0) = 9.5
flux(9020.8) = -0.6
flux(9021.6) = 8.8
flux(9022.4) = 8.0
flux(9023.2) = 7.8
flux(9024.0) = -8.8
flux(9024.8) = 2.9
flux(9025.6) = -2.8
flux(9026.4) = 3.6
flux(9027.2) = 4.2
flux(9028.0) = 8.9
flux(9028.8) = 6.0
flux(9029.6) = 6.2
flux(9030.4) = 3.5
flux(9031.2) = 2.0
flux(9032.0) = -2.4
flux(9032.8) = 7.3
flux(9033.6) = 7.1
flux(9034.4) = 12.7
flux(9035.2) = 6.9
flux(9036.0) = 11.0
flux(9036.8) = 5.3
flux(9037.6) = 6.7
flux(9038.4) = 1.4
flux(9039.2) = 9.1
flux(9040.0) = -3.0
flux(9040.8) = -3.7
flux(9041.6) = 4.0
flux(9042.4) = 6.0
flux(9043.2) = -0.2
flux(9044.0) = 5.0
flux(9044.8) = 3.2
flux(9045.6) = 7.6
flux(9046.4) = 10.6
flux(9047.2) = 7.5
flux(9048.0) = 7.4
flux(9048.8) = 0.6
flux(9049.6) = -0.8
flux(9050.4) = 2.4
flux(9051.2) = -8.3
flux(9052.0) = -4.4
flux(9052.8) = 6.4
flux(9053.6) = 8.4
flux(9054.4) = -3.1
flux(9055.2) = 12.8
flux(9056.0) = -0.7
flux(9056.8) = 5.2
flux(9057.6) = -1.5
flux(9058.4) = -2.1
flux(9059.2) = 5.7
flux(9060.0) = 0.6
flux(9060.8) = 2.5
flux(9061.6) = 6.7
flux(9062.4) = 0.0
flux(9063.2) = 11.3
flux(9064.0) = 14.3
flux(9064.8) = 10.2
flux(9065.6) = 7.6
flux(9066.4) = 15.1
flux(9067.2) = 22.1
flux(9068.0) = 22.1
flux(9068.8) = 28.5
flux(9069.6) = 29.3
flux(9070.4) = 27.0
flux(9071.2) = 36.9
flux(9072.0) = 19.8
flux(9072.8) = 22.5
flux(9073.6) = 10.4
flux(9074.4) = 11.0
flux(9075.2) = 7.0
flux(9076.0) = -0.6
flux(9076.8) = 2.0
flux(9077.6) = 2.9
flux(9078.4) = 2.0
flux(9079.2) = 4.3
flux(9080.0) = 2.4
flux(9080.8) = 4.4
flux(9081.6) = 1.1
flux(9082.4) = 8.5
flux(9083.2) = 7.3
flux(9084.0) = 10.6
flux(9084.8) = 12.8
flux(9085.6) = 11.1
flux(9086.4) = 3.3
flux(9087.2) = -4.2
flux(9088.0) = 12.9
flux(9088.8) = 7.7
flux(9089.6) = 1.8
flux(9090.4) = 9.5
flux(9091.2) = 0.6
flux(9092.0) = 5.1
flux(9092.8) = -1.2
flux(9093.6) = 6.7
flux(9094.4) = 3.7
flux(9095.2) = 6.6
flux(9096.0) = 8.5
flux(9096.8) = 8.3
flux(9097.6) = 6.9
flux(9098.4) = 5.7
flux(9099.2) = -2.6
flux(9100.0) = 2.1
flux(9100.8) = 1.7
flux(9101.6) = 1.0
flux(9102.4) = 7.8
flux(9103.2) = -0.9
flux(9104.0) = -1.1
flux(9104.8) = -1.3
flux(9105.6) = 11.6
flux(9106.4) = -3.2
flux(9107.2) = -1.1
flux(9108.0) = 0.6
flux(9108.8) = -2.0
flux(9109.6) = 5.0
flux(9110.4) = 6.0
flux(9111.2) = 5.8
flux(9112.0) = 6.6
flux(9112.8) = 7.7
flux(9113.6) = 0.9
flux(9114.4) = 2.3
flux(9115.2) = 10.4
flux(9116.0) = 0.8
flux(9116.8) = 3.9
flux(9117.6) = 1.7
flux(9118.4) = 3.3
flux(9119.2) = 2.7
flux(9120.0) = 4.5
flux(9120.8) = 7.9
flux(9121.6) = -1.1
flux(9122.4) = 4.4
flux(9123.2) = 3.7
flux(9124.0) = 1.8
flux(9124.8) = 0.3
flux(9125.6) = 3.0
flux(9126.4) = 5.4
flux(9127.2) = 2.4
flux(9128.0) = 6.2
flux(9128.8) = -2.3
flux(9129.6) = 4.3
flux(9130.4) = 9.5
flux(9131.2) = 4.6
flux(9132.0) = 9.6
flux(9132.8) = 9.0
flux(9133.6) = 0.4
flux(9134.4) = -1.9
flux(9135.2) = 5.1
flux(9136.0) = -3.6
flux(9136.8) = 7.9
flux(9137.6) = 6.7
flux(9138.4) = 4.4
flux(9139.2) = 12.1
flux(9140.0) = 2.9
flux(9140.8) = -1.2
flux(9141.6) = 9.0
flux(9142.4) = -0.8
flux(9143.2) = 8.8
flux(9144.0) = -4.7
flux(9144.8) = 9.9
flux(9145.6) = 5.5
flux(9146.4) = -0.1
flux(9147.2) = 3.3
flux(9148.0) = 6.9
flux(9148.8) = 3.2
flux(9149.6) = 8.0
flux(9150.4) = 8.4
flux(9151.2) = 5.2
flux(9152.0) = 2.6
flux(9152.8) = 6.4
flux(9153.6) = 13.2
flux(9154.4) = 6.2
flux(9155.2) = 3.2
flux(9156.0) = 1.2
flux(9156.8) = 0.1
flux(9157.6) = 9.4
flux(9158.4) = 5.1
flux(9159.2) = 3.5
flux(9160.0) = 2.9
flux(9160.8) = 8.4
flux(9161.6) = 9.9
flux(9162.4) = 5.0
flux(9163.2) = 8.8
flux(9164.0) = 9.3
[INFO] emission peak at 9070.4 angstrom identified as H-beta 4861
